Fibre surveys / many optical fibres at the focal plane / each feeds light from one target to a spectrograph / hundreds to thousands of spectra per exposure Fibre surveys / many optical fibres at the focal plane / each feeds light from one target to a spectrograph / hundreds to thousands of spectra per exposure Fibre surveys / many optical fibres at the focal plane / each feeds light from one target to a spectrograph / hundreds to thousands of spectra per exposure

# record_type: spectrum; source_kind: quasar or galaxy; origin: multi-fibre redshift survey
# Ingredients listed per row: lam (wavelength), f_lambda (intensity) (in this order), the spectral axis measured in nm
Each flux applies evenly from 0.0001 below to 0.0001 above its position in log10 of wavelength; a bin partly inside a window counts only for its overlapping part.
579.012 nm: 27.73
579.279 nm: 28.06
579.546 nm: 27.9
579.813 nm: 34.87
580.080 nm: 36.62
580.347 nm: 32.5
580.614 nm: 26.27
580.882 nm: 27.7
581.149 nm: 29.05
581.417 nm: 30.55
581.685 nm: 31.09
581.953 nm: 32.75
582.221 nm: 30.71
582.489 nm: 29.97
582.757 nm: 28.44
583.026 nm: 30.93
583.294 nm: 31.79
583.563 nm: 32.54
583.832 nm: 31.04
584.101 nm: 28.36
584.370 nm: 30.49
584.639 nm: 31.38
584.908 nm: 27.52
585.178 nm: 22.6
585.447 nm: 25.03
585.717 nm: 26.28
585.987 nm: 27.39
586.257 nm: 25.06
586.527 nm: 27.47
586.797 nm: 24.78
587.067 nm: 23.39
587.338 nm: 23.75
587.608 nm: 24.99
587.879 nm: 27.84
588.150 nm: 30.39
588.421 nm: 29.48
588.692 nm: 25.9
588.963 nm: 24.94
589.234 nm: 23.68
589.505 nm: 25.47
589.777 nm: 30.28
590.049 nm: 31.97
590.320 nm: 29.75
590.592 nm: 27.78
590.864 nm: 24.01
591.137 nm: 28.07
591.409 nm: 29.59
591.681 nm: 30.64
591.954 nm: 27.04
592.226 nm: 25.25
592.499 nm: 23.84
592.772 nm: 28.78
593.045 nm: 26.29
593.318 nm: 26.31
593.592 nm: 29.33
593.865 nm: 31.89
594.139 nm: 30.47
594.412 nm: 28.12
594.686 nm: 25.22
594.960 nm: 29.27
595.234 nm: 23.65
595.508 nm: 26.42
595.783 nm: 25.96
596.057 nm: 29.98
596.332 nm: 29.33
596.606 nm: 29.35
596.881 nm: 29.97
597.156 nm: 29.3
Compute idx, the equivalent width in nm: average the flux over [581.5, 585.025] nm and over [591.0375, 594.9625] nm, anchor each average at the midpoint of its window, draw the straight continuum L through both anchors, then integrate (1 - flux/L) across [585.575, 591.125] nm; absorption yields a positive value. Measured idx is 0.461 nm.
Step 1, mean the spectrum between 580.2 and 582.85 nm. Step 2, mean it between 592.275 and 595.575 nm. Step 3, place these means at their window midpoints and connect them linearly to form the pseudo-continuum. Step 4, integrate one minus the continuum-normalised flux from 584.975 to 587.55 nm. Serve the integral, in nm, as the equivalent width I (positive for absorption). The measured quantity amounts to 0.34 nm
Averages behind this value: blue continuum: 30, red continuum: 27.4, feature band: 25.1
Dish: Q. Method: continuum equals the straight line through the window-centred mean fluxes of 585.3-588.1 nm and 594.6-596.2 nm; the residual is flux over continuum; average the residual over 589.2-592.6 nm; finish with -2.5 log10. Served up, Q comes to -0.06 mag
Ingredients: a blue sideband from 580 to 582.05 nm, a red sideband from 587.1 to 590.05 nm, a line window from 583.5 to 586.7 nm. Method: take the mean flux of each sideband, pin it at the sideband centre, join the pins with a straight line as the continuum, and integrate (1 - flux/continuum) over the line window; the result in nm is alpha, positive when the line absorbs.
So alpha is 0.09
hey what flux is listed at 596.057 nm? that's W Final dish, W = 29.98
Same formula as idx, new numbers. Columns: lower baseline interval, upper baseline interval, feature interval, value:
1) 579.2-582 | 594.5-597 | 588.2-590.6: 0.094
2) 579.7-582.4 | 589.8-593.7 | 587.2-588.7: 0.095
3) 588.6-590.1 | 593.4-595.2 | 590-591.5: -0.054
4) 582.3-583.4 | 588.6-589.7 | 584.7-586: 0.108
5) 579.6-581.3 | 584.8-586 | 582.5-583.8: -0.132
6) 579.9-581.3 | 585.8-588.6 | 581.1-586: -0.113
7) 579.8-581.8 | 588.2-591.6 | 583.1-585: -0.051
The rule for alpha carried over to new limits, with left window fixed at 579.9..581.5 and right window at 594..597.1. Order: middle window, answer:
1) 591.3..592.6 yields 0.06 nm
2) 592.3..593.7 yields 0.08 nm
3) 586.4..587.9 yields 0.22 nm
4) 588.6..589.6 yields 0.14 nm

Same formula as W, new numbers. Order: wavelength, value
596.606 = 29.35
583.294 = 31.79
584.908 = 27.52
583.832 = 31.04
